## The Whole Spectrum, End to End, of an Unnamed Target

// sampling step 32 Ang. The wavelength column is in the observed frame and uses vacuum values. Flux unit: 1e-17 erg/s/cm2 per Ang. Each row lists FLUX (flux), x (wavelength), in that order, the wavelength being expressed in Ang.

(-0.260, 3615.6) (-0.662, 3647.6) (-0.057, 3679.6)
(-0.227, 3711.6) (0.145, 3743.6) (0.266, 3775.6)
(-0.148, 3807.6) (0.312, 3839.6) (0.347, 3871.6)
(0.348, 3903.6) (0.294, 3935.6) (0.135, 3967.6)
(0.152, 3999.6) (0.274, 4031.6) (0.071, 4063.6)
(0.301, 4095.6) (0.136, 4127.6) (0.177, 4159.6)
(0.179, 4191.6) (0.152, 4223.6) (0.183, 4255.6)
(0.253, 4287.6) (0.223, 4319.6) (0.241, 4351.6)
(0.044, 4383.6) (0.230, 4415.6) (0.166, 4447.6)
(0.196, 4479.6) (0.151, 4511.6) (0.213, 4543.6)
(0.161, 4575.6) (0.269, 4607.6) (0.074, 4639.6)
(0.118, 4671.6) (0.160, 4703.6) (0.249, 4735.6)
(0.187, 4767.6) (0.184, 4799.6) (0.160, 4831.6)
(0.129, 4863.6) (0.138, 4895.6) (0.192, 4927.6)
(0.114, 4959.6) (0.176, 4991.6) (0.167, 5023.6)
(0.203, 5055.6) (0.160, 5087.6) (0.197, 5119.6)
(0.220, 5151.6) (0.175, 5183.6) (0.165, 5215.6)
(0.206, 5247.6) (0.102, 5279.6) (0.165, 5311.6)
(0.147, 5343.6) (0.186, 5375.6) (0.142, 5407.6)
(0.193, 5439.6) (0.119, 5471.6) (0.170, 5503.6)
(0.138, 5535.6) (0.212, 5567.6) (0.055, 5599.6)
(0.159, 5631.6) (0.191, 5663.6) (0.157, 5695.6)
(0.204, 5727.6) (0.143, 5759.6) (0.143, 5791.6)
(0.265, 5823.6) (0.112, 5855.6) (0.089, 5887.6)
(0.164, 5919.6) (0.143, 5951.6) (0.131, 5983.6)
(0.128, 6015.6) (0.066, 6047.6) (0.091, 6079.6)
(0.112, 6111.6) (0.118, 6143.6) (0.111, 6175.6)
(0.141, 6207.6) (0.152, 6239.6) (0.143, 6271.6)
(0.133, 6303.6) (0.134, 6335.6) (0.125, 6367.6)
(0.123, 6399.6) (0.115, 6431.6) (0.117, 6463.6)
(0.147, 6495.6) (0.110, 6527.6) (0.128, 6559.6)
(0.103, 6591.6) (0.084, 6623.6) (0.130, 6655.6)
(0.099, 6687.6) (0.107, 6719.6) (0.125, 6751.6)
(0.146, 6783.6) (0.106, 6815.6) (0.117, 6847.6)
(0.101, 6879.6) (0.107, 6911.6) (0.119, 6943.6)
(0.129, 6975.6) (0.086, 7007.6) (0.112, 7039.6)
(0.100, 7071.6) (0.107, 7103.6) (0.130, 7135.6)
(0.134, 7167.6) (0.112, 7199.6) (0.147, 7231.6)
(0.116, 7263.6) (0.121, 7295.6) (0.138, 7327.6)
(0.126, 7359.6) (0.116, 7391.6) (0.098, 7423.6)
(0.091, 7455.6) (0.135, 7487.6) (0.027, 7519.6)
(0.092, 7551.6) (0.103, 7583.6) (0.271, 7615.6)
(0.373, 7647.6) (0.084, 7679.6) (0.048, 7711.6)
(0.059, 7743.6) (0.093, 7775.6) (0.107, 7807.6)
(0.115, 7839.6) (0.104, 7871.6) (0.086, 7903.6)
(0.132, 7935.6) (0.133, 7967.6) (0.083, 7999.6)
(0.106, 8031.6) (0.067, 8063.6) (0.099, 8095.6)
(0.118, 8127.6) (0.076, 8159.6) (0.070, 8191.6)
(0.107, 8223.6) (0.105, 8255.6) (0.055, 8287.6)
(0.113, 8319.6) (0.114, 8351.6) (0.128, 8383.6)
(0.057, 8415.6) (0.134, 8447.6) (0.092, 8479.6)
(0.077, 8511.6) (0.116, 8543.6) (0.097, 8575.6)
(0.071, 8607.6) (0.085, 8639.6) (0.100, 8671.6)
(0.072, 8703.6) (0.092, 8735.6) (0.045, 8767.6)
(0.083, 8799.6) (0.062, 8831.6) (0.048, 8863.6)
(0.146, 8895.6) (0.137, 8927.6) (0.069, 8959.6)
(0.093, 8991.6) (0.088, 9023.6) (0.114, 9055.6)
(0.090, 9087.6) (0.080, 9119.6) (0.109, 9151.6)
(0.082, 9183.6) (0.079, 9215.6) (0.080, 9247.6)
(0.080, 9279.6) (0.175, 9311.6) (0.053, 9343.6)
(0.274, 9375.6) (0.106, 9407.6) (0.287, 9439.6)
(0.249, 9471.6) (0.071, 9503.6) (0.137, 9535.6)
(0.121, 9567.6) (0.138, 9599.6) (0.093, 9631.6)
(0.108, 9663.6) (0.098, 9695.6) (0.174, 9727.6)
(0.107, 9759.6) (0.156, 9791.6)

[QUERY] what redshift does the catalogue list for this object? 1.05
